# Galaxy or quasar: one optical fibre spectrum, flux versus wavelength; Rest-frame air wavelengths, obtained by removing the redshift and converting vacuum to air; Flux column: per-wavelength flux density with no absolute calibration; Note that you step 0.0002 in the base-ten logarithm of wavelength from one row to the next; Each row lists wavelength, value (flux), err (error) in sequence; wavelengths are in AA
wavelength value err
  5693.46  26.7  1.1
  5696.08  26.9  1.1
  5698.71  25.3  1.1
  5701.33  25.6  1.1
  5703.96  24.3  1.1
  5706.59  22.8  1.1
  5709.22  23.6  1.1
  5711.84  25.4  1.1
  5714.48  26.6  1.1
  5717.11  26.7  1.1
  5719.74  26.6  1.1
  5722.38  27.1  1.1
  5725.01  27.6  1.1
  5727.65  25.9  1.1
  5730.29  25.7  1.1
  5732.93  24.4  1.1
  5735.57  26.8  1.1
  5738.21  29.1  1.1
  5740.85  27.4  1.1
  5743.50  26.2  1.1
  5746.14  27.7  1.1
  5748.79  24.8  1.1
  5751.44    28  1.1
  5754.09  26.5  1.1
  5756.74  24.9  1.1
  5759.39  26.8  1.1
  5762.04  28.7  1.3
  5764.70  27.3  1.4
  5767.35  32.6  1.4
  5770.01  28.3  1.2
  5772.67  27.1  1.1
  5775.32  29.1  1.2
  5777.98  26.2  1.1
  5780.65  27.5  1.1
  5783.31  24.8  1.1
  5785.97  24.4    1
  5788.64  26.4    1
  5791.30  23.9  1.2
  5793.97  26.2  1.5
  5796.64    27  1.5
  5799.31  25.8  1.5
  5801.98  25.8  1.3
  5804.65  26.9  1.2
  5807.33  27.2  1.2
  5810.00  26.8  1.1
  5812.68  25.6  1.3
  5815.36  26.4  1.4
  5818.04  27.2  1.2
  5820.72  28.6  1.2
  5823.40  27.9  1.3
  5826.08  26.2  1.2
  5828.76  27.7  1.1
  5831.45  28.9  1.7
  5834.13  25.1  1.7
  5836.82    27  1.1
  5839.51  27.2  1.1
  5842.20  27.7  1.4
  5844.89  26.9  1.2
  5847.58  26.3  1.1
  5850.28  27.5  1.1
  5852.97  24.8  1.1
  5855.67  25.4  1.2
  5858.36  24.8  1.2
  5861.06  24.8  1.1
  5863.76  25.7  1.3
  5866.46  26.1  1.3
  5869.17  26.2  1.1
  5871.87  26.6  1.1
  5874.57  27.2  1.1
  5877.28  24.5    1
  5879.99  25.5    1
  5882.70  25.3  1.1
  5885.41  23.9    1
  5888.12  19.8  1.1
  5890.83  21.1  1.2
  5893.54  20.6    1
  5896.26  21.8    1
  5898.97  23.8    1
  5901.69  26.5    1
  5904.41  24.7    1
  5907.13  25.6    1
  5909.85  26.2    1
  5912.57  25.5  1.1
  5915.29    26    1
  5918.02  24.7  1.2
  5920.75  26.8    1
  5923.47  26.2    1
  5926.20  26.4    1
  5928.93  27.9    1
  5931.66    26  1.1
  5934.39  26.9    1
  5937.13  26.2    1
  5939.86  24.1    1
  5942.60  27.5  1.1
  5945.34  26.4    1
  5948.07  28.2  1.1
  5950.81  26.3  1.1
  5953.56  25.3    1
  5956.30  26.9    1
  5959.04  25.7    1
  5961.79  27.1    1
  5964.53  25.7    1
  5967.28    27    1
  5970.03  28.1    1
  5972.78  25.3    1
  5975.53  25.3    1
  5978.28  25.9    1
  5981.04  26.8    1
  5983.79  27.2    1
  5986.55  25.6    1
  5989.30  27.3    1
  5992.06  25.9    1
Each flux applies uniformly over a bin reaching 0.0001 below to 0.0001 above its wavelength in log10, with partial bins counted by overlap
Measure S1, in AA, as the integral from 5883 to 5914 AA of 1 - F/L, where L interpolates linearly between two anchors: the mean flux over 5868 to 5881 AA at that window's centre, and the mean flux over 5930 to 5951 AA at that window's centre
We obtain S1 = 3.0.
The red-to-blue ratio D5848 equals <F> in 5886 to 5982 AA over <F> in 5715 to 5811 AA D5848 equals 1.0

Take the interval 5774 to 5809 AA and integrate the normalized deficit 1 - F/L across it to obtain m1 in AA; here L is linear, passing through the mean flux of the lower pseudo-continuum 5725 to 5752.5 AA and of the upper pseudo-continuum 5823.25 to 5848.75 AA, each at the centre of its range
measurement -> 0.8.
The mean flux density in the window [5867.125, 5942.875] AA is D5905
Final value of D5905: 25.1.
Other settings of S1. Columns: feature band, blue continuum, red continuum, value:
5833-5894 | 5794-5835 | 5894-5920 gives 1.28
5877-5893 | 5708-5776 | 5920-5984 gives 2.09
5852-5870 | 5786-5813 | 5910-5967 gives 0.55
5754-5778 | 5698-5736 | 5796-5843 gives -1.52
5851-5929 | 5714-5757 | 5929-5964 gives 4.50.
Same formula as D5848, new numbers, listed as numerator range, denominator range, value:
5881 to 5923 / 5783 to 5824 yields 0.92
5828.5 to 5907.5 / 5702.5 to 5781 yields 0.95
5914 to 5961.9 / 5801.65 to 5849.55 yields 0.98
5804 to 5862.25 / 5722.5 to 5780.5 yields 0.98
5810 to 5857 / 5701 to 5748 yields 1.03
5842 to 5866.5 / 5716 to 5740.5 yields 0.97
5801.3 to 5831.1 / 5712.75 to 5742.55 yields 1.01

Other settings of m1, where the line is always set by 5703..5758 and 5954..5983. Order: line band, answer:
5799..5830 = -0.79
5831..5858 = -0.31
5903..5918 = 0.45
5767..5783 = -1.11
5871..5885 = 0.32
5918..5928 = 0.01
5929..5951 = -0.17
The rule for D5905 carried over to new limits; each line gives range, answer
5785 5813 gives 26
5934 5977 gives 26.4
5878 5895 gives 22.8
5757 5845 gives 27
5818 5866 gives 26.6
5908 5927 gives 26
